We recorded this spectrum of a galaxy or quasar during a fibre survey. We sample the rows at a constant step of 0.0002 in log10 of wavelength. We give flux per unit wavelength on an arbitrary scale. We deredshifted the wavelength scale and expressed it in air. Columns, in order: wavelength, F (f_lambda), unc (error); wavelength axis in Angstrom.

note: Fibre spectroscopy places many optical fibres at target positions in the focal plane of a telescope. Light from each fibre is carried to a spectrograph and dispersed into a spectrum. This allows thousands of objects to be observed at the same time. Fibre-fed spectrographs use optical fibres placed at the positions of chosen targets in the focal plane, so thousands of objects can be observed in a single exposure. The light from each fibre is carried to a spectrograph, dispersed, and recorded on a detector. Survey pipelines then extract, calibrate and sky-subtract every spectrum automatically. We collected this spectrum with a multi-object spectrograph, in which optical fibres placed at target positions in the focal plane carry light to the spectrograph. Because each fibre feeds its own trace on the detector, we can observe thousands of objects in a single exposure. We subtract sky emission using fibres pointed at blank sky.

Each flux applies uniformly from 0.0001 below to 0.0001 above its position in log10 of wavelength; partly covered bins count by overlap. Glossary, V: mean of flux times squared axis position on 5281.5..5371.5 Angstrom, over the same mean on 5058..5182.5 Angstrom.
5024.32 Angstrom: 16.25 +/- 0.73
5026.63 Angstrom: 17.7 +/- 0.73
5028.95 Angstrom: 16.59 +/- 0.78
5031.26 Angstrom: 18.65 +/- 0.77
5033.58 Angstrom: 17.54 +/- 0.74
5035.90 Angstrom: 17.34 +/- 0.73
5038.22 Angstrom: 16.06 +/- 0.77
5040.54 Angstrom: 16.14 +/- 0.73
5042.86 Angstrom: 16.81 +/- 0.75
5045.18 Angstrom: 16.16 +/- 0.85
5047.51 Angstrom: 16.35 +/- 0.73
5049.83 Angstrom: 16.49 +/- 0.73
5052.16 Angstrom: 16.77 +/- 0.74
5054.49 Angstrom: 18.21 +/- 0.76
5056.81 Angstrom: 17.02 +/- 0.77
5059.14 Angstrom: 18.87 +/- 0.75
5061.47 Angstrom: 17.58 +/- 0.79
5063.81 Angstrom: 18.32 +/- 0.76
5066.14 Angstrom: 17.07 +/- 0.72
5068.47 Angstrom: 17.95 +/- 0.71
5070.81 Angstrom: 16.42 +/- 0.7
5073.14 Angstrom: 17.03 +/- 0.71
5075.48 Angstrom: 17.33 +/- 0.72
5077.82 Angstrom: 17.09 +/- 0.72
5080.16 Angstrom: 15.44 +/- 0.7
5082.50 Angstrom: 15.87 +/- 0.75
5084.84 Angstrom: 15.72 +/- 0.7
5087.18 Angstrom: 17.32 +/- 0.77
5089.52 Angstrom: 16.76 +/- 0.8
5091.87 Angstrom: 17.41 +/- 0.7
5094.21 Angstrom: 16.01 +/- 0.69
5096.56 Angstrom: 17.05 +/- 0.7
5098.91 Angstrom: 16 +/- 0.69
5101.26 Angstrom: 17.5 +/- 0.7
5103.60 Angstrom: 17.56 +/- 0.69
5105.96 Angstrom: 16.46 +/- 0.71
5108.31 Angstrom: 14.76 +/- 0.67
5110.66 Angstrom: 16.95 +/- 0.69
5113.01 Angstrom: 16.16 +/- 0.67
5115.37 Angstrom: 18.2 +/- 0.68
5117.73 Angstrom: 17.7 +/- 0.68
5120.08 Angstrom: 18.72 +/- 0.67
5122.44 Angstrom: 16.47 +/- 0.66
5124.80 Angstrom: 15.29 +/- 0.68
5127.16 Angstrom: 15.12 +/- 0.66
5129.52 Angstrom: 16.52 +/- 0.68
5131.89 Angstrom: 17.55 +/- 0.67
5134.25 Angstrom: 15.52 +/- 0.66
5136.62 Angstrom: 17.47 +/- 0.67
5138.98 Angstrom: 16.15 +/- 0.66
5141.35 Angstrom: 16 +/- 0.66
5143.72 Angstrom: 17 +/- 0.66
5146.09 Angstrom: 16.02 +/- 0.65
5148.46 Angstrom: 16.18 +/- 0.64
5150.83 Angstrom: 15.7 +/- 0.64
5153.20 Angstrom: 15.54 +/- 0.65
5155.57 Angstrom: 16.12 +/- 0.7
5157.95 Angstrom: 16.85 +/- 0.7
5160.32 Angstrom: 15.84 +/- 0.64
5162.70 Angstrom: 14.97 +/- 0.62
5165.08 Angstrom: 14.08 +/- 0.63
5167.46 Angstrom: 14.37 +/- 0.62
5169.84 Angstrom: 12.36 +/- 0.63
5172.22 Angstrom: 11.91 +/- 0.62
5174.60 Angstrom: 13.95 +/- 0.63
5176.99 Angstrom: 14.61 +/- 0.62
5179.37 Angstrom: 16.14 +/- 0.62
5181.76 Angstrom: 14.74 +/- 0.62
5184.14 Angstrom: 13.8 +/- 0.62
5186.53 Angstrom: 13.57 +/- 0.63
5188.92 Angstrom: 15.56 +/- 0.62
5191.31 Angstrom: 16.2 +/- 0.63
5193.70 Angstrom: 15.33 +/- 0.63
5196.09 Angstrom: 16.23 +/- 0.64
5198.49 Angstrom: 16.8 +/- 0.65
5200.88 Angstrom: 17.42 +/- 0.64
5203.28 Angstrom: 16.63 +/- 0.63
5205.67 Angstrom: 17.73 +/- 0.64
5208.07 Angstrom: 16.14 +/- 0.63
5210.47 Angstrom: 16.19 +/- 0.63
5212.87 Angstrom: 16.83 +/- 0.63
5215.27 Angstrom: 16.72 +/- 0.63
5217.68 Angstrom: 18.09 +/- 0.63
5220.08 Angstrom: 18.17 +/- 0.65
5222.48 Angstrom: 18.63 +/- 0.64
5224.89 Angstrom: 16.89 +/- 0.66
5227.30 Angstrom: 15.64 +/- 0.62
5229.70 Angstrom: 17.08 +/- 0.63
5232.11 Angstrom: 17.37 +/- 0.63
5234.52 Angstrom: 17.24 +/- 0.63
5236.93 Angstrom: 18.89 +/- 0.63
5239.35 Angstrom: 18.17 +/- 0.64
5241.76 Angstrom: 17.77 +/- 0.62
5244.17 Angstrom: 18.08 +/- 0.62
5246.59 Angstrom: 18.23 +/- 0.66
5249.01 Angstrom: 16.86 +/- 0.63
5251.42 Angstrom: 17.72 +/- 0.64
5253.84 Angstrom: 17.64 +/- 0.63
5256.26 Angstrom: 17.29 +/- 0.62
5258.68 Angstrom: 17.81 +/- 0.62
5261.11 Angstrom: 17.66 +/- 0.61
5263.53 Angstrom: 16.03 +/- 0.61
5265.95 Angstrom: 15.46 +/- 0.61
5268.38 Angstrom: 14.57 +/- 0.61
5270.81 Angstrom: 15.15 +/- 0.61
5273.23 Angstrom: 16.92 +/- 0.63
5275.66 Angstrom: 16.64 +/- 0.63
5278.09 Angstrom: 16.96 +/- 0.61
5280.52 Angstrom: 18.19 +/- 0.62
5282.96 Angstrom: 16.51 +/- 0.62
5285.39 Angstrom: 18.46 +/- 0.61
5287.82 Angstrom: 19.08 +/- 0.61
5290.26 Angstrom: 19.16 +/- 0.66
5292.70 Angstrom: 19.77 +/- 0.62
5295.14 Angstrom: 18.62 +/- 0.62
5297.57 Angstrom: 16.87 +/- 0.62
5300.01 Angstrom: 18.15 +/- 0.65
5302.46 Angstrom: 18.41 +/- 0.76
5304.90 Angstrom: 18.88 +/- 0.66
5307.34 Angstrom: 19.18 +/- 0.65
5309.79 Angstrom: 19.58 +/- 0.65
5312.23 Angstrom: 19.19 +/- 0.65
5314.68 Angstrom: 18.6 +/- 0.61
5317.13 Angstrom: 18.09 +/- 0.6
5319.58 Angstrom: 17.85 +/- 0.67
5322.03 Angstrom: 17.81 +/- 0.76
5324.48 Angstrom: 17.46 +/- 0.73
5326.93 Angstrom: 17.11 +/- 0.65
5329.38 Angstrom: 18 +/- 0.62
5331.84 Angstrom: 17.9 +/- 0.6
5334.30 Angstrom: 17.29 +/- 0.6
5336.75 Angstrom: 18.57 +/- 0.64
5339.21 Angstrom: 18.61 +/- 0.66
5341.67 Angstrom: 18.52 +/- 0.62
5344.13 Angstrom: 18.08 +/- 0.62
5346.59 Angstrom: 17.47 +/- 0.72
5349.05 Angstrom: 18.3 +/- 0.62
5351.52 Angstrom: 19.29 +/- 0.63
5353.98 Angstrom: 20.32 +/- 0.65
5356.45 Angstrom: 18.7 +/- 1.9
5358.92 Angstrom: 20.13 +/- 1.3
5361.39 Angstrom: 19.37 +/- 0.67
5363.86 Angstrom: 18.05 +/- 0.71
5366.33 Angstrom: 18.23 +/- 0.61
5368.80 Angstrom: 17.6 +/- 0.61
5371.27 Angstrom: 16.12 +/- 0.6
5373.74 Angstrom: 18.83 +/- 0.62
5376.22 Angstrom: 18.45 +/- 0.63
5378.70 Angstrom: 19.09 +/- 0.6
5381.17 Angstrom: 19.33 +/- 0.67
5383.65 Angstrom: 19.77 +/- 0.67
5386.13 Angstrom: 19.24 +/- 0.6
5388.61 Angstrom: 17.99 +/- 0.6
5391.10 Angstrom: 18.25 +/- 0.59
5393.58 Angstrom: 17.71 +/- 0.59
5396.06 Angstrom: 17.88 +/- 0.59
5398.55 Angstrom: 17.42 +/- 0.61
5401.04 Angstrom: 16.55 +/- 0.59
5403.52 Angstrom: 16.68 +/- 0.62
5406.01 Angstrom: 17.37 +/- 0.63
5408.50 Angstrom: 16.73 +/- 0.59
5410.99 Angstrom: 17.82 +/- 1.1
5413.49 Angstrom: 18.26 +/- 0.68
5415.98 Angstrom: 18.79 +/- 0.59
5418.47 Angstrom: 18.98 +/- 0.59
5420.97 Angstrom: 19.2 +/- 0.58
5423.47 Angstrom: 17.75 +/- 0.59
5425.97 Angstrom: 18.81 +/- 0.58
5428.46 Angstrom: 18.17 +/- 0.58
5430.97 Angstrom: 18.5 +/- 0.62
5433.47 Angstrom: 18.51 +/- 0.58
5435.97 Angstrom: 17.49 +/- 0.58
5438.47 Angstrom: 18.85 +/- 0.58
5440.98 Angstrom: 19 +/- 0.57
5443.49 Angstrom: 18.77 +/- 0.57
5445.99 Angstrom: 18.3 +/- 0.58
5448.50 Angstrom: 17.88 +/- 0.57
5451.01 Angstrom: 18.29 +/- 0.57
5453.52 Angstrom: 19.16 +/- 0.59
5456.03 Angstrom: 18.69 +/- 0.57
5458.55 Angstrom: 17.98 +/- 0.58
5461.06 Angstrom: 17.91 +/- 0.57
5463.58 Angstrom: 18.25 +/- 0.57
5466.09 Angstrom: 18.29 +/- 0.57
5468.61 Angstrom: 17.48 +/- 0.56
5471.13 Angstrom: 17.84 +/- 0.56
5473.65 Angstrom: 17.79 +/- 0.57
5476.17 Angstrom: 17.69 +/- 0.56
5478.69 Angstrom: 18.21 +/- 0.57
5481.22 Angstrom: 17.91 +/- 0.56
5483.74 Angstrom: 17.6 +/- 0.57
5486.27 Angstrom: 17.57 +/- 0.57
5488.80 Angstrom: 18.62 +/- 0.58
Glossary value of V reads 1.22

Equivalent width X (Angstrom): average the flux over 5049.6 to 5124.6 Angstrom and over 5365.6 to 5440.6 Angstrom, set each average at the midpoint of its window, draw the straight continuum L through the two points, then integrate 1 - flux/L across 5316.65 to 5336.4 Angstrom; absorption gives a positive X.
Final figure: 0.2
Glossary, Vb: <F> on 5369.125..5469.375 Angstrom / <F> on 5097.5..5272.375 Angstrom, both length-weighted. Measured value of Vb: 1.11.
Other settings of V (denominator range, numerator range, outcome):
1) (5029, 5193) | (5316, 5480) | 1.25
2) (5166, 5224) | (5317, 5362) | 1.23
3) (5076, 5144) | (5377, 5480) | 1.24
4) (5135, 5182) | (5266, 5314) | 1.23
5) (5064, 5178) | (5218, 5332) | 1.16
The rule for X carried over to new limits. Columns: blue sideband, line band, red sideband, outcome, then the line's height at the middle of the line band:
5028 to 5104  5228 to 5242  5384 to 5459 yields -0.1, 17.6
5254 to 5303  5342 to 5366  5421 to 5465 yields -1.3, 17.8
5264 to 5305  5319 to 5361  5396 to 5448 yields -1.5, 17.7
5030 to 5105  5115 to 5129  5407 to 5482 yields 0.3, 17.2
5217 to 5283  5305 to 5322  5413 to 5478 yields -1.1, 17.6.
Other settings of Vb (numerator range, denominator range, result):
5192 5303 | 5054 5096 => 1.01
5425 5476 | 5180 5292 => 1.08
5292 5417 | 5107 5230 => 1.14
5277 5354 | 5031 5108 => 1.08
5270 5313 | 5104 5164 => 1.11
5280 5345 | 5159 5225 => 1.17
